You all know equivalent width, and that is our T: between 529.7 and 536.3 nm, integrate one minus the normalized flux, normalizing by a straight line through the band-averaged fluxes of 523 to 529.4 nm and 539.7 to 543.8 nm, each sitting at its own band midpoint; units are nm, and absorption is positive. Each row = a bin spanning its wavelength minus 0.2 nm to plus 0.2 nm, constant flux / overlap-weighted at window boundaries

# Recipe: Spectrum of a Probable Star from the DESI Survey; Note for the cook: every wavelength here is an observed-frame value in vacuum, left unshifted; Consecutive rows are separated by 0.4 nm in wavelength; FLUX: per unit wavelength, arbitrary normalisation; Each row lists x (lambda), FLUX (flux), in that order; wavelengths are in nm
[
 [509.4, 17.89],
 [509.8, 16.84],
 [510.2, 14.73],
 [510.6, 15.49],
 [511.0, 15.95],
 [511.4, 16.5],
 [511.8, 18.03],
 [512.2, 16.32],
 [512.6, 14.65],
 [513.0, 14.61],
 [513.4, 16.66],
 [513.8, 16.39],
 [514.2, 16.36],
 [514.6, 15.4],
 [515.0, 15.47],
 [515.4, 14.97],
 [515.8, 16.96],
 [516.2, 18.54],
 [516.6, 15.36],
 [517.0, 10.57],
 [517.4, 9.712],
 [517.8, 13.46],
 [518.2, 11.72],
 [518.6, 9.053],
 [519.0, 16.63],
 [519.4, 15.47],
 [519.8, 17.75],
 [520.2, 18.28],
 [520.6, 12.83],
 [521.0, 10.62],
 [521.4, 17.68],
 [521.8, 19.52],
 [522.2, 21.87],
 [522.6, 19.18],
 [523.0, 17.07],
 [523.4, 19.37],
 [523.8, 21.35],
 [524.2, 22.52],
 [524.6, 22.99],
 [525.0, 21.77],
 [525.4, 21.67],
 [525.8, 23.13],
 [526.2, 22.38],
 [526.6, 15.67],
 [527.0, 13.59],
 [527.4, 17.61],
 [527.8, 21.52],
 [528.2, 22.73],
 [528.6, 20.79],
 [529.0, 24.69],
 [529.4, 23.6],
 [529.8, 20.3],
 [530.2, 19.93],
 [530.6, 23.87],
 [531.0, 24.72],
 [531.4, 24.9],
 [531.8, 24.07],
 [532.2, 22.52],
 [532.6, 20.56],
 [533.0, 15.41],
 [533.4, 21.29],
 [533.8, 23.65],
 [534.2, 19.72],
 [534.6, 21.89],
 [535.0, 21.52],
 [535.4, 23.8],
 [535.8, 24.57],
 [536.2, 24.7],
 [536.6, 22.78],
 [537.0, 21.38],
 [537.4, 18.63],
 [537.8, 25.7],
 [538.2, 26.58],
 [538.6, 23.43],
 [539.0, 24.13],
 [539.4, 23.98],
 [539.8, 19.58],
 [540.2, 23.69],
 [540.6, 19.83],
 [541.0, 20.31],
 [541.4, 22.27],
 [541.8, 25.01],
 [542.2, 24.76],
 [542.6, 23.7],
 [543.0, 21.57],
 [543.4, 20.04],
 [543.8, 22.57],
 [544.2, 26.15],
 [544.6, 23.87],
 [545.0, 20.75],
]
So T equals -0.25 nm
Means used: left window 20.8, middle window 22.2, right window 22.2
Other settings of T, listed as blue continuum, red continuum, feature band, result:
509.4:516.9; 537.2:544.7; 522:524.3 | -0.20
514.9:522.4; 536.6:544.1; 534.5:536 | -0.15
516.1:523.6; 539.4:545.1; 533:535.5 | -0.17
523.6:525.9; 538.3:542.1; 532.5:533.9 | 0.15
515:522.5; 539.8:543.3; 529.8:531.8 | -0.44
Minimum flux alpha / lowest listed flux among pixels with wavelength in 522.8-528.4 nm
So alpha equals 13.59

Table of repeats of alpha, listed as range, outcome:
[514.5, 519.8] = 9.053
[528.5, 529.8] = 20.3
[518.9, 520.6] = 12.83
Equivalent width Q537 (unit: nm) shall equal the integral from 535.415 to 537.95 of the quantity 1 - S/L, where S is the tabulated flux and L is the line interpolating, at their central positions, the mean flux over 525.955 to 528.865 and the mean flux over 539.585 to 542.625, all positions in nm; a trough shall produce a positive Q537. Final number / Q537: -0.19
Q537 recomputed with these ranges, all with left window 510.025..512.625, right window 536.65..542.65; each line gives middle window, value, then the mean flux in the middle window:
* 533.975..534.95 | 0.03 nm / 21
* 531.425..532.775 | -0.11 nm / 22.7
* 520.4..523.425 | 0.24 nm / 17.1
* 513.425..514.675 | 0.04 nm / 16.2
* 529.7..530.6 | -0.02 nm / 20.9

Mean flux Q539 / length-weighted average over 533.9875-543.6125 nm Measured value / 22.6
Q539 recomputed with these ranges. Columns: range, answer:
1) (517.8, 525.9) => 17.8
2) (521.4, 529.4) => 20.5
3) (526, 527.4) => 17.3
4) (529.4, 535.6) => 21.9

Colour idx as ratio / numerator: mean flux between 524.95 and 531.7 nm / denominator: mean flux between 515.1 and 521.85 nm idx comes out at 1.47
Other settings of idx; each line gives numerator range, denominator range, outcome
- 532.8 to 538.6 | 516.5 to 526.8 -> 1.29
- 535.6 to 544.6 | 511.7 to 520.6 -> 1.53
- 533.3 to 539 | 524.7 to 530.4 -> 1.11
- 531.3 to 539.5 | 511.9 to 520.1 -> 1.52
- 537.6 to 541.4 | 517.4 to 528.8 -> 1.28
